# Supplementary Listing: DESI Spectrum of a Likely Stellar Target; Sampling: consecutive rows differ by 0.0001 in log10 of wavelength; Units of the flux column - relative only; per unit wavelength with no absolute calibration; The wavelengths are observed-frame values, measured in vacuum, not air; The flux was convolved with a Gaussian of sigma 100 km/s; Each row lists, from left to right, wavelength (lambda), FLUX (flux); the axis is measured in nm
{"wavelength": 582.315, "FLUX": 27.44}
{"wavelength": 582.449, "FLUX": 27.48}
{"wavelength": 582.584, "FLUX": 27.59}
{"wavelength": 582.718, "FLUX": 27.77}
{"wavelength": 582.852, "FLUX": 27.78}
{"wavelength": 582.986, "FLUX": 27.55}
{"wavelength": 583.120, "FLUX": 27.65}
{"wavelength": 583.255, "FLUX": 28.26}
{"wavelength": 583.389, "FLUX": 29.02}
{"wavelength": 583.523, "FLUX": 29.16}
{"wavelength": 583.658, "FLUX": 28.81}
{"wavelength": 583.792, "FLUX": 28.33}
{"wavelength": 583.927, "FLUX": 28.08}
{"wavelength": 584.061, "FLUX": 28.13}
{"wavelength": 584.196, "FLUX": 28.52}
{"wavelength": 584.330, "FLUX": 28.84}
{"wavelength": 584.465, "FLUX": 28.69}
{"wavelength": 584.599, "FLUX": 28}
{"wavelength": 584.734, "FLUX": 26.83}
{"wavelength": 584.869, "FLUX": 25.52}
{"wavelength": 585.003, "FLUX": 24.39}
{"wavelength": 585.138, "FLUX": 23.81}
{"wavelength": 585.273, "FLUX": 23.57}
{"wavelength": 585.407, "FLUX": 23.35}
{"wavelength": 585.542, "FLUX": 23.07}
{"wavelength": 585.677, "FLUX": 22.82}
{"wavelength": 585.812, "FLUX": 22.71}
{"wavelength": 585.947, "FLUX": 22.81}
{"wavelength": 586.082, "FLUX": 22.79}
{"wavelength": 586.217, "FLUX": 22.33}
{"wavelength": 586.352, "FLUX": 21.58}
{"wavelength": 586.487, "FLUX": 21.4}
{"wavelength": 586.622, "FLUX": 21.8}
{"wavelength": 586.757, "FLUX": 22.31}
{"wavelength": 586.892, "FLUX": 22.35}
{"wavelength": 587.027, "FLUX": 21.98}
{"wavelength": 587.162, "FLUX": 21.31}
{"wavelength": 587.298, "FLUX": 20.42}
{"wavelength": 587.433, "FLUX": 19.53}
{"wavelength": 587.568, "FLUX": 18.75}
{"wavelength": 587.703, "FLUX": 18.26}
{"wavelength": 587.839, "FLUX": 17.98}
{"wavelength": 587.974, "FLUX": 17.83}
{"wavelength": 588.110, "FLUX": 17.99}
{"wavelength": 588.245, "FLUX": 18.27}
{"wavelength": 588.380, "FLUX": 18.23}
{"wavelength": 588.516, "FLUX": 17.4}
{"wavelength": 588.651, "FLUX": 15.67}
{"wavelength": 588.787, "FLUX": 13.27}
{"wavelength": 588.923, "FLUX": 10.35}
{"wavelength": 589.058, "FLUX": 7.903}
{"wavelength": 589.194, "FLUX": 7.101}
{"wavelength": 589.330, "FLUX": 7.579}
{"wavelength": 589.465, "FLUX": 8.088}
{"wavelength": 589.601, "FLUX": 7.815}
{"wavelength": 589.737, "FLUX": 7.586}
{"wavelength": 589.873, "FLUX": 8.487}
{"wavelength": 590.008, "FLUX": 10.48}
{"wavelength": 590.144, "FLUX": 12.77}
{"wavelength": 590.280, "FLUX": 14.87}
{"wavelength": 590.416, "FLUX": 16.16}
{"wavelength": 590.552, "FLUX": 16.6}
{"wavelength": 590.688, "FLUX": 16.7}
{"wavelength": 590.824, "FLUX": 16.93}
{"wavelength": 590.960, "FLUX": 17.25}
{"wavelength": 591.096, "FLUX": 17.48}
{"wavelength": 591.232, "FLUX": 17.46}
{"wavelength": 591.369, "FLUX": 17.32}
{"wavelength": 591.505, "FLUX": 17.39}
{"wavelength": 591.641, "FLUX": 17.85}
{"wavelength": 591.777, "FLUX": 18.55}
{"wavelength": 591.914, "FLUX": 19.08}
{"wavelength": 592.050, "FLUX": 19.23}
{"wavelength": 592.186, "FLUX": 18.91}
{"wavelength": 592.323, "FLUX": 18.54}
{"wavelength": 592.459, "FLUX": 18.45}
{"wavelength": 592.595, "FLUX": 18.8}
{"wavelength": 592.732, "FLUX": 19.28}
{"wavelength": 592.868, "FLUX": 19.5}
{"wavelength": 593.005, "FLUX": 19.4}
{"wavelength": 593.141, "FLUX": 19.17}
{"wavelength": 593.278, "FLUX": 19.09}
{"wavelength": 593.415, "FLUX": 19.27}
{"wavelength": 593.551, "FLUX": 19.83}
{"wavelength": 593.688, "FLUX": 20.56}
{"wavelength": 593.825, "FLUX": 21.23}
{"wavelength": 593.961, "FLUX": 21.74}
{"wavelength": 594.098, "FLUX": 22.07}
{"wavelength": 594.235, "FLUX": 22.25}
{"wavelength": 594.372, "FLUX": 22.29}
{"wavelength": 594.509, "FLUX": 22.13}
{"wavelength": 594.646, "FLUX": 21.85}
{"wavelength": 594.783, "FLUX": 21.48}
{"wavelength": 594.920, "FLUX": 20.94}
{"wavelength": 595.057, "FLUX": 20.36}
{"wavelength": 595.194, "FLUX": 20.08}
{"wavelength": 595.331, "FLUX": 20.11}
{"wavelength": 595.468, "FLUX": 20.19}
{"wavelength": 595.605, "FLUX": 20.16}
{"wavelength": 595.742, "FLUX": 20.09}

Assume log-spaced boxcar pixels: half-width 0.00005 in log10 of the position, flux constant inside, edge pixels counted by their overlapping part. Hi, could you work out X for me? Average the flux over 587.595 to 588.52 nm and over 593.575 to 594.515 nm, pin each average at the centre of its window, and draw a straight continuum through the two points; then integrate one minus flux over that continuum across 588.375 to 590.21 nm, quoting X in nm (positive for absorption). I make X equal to 0.791 nm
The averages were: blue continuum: 18.1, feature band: 10.7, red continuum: 21.6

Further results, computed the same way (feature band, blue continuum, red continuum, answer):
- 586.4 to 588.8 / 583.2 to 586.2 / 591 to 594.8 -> 0.457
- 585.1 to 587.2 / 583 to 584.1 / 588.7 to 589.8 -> -0.348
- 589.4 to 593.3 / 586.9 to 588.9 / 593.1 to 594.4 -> 0.719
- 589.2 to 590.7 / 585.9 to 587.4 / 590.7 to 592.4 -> 0.622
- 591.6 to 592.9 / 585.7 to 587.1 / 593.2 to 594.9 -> 0.156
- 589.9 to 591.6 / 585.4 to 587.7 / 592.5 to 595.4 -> 0.422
